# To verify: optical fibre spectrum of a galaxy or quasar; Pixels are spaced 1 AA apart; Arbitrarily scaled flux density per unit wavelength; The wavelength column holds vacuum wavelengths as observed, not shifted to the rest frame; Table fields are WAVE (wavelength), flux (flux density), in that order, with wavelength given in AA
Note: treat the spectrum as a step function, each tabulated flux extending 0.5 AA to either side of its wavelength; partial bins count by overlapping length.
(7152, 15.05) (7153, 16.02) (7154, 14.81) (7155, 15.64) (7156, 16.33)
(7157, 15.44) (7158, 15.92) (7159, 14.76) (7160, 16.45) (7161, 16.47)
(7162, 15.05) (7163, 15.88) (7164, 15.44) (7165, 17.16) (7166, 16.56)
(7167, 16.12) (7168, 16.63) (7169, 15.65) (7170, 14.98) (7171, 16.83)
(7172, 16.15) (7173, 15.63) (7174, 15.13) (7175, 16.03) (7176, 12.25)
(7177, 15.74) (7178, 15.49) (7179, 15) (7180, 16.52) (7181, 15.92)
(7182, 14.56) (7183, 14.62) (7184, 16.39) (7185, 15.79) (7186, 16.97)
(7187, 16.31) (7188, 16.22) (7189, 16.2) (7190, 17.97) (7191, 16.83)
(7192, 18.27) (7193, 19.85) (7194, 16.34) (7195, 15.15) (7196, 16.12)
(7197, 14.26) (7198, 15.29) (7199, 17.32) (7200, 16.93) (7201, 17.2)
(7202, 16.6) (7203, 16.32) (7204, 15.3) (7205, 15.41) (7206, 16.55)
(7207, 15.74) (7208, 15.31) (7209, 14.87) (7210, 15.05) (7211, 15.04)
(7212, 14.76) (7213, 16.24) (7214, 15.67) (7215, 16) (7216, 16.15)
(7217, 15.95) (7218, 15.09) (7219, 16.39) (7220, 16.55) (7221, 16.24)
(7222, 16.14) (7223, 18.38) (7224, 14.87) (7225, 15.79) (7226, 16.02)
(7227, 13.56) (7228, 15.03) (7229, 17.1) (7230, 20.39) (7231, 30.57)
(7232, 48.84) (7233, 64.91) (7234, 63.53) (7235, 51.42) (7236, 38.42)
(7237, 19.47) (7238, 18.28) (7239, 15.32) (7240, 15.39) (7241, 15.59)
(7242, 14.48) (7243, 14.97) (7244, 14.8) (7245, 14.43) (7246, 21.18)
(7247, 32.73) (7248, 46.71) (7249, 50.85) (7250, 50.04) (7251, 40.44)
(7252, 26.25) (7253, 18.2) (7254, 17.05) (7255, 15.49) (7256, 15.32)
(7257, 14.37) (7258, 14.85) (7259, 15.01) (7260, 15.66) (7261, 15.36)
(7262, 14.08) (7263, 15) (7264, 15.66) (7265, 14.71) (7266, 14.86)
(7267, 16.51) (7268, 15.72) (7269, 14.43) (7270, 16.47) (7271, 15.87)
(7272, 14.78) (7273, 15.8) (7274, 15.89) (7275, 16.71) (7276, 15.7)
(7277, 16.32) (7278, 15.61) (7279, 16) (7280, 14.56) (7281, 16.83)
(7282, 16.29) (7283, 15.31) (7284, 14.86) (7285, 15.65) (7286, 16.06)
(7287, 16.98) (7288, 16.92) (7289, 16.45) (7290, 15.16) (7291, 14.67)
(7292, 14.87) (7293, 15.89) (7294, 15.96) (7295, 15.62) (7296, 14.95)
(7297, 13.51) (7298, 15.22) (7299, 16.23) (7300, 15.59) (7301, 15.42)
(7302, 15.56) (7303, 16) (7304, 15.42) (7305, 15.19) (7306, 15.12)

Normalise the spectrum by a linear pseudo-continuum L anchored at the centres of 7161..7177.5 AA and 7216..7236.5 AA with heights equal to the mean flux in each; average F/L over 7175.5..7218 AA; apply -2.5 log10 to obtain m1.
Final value 0.270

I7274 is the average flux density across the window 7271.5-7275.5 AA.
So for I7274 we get 15.8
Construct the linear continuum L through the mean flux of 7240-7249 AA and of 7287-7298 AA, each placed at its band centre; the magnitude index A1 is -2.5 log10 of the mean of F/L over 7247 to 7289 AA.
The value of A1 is 0.03 mag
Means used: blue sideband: 23.1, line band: 19.1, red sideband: 15.5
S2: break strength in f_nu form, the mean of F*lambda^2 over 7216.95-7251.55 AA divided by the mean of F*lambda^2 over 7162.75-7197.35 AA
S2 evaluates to 1.65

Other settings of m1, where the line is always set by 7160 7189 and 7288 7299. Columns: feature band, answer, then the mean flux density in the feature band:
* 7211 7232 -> -0.128 mag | 17.6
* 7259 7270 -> 0.015 mag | 15.2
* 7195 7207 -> -0.025 mag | 16.1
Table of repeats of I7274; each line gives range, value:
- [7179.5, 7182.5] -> 15.7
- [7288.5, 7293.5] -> 15.4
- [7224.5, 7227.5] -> 15.1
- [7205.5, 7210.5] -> 15.5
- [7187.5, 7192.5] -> 17.1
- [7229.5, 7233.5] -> 41.2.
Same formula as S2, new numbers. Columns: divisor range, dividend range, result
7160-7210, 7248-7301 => 1.14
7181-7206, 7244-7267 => 1.39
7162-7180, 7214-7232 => 1.16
